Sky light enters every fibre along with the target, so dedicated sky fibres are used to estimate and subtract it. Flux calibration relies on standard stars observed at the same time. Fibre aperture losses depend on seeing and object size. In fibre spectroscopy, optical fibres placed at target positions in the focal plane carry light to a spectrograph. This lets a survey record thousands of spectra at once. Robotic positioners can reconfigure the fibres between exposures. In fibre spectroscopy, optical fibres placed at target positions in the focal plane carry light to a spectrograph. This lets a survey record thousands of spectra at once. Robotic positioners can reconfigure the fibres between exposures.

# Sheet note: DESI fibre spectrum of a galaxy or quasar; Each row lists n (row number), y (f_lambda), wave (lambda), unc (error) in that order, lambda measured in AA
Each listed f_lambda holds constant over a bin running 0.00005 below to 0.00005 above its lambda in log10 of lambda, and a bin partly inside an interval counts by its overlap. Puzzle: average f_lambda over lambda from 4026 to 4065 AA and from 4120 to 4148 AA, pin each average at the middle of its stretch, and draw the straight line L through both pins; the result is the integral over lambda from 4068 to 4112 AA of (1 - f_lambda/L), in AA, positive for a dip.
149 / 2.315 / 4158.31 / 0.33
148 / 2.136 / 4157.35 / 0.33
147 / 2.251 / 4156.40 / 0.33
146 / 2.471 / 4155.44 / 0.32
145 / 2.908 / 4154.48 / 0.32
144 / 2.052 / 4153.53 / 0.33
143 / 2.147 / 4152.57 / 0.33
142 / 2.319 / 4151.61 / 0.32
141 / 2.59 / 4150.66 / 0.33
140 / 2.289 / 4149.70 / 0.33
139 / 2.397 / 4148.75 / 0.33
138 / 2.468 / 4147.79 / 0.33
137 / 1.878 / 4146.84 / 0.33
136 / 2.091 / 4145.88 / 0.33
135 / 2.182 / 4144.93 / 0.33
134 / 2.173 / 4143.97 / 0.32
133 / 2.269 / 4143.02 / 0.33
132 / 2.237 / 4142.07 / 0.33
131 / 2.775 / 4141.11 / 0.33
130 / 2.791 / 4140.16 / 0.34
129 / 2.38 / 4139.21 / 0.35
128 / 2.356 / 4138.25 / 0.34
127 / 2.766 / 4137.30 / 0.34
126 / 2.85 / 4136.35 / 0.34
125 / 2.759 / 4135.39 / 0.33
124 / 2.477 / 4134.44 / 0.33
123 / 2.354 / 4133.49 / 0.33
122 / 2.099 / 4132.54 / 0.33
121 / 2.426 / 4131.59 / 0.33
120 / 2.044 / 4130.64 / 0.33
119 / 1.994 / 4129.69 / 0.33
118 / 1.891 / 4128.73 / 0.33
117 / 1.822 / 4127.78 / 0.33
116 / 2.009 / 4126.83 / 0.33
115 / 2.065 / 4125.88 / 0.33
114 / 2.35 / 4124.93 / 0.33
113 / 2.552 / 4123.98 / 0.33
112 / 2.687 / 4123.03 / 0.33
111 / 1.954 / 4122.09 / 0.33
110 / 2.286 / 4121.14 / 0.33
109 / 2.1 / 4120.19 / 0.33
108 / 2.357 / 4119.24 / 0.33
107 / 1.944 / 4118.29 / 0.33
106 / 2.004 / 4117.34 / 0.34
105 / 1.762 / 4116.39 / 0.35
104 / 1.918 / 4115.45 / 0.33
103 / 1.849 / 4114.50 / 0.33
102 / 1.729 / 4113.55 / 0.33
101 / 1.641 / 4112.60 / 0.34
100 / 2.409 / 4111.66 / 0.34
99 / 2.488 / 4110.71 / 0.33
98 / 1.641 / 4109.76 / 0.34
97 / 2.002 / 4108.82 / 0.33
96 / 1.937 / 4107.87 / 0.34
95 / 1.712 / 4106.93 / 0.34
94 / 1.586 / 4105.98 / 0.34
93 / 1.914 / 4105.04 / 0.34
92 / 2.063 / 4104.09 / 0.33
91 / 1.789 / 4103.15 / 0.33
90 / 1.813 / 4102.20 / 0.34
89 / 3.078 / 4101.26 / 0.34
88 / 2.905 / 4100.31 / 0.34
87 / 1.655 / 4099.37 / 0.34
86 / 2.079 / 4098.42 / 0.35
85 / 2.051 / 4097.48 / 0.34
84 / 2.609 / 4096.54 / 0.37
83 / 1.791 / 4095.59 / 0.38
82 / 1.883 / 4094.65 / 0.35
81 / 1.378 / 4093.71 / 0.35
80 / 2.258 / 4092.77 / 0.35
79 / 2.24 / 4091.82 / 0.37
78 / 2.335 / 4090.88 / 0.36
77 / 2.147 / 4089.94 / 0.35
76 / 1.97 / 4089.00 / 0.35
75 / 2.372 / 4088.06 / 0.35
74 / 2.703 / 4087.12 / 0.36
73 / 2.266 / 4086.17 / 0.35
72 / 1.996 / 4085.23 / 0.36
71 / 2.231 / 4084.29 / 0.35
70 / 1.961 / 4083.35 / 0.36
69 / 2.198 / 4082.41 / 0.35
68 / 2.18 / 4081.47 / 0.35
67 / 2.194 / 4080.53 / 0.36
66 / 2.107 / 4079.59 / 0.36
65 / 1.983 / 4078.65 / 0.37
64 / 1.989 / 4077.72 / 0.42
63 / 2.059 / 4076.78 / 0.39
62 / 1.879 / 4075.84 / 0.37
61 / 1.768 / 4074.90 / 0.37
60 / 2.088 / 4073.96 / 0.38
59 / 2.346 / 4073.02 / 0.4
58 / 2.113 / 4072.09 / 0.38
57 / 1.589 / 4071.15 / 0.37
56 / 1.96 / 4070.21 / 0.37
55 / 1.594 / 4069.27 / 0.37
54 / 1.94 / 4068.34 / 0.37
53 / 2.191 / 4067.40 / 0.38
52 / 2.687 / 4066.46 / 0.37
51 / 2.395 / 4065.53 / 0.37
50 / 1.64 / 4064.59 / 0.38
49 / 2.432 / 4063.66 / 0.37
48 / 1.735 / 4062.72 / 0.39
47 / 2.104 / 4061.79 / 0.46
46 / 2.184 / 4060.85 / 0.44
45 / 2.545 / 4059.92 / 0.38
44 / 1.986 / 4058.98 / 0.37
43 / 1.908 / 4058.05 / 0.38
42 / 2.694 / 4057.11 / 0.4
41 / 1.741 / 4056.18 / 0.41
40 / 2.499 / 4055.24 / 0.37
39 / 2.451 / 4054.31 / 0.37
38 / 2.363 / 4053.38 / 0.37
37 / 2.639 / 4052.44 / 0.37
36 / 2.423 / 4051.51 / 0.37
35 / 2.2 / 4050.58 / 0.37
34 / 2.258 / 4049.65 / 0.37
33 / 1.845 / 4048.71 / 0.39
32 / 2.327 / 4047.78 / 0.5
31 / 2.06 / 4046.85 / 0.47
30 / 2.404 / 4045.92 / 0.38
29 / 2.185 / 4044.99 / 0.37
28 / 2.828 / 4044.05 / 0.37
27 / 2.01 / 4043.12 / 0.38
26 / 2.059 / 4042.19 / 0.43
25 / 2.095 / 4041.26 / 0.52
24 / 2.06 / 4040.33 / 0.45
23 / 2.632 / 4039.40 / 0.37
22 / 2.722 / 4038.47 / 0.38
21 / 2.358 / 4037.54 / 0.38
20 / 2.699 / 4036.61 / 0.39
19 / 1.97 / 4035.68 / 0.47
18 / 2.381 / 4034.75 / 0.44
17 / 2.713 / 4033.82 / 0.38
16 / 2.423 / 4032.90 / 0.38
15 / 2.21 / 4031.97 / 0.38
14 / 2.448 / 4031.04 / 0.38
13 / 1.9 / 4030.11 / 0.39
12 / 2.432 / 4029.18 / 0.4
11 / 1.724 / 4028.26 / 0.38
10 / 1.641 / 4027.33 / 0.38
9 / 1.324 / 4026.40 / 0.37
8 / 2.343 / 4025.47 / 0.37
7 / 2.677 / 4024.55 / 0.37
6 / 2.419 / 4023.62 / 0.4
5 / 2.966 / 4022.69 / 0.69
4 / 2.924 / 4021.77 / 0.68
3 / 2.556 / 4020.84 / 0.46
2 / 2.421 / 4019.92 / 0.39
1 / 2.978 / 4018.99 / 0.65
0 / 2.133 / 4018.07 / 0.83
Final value 3.8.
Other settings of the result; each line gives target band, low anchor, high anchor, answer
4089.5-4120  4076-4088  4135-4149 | 3.0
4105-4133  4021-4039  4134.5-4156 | 4.2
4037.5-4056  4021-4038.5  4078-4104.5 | -0.3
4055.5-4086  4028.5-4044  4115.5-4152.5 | 3.0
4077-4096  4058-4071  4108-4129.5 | -0.3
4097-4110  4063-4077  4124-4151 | 0.9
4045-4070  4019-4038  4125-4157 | 1.5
